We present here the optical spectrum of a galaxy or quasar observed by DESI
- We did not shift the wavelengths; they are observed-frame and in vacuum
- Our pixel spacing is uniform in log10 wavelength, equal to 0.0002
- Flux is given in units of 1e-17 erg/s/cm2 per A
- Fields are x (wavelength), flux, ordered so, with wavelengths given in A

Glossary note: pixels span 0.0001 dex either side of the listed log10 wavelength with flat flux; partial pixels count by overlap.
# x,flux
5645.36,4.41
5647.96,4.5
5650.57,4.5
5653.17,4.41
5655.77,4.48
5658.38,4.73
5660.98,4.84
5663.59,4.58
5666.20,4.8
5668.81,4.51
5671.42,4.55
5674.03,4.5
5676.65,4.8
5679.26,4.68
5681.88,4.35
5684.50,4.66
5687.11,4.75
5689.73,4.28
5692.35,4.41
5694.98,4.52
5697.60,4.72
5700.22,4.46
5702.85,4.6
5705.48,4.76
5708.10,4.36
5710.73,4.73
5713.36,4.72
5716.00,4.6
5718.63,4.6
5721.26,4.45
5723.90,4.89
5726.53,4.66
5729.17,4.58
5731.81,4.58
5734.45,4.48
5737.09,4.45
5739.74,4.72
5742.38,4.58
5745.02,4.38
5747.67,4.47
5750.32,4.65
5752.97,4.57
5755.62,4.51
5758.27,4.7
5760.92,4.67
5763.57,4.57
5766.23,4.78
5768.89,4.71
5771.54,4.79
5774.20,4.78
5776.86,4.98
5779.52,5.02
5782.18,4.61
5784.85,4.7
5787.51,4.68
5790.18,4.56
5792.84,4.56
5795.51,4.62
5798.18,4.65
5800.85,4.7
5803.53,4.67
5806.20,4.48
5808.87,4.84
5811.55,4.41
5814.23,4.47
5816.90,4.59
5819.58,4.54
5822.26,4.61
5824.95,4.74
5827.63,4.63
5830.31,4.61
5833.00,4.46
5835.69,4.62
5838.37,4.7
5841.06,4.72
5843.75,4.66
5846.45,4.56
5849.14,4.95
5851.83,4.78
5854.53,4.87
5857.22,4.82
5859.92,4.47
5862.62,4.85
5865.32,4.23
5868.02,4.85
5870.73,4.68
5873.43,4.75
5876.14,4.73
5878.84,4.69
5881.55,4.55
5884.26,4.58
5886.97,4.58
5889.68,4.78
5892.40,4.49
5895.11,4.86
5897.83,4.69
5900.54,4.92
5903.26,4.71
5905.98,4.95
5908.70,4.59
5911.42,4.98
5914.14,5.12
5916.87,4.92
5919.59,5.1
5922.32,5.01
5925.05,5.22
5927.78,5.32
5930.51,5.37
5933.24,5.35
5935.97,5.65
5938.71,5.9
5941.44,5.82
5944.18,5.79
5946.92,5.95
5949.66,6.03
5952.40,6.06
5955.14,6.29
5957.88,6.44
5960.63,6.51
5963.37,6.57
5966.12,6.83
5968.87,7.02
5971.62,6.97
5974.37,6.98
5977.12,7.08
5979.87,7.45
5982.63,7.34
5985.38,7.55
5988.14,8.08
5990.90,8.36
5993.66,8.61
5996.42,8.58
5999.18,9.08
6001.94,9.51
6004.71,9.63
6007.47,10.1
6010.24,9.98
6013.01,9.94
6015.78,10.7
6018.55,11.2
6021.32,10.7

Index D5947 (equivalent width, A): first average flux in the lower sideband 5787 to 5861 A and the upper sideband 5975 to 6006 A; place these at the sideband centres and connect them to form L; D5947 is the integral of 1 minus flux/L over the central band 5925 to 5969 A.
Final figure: 8.0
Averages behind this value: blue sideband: 4.64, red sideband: 8.26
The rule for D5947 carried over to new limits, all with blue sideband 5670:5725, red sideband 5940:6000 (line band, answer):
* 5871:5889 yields 4.56 A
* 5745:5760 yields 1.53 A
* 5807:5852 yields 8.90 A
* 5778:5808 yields 4.32 A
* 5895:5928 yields 7.97 A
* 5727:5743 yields 1.16 A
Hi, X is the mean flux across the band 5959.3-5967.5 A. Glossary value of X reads 6.64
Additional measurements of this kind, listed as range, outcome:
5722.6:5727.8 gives 4.78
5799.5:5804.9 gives 4.68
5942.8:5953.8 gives 5.96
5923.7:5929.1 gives 5.27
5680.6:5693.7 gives 4.49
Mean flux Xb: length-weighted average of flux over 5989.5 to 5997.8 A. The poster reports 8.52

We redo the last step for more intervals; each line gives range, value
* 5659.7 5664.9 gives 4.71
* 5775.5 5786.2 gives 4.83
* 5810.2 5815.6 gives 4.44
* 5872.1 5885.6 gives 4.66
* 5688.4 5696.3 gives 4.4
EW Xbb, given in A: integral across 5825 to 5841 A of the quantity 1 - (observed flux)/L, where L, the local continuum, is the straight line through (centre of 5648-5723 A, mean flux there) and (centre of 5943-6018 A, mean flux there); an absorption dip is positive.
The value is 4.06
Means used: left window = 4.58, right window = 7.81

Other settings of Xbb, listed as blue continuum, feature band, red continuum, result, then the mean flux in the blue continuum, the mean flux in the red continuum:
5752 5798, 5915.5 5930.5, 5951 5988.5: 2.9 A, 4.7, 6.91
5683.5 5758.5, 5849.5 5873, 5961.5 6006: 6.0 A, 4.58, 7.84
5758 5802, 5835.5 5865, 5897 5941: 1.3 A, 4.71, 5.13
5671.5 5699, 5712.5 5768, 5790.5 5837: -0.2 A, 4.57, 4.6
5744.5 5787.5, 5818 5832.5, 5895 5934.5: 0.6 A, 4.69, 5.01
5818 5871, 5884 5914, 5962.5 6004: 5.7 A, 4.67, 7.78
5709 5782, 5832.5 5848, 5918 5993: 2.3 A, 4.65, 6.39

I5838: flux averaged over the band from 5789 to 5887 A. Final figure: 4.64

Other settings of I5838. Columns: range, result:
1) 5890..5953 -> 5.24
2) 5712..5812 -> 4.64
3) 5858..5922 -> 4.75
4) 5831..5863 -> 4.7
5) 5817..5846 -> 4.62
